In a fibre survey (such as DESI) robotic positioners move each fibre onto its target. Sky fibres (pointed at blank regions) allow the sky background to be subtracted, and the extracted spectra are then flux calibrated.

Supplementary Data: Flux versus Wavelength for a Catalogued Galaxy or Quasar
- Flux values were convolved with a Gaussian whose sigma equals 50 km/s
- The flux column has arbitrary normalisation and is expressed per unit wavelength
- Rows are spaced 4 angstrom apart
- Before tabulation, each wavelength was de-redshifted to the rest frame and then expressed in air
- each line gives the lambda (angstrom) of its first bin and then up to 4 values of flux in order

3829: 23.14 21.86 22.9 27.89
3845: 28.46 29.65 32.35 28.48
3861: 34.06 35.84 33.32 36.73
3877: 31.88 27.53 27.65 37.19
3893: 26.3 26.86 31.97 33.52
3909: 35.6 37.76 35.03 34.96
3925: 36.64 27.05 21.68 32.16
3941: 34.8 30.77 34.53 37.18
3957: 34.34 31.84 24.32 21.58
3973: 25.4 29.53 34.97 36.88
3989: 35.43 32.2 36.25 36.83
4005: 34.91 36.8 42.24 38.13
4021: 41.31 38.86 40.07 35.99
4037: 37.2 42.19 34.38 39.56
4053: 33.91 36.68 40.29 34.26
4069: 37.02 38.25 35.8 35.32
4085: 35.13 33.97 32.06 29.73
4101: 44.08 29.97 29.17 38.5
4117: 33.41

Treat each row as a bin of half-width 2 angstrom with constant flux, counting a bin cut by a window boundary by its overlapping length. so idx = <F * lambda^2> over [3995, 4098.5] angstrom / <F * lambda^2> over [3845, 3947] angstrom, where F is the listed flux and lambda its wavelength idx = 1.24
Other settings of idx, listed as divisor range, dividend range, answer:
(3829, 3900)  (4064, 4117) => 1.31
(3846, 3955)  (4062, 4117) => 1.19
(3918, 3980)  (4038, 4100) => 1.25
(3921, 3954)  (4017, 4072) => 1.25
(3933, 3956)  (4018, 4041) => 1.24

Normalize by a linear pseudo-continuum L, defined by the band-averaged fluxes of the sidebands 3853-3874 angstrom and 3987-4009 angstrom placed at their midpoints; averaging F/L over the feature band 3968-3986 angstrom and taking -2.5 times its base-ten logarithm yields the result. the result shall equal 0.18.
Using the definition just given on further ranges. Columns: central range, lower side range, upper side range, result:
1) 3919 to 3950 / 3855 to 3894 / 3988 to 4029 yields 0.10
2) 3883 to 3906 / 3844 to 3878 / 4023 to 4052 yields 0.10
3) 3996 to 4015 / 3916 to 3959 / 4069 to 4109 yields -0.12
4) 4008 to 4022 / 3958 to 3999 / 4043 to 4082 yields -0.19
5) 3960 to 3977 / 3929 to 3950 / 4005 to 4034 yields 0.28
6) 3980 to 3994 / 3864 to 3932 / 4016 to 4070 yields 0.02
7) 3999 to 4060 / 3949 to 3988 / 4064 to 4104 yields -0.14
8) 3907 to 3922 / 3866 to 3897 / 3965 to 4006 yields -0.14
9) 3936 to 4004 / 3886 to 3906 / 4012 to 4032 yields 0.12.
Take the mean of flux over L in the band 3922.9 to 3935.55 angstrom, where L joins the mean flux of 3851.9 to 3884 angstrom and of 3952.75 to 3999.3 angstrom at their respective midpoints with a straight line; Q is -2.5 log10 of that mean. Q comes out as 0.12 mag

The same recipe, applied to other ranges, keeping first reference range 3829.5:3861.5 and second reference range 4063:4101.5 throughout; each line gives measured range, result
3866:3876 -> -0.22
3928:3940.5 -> 0.10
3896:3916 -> -0.13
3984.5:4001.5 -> -0.09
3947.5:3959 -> -0.14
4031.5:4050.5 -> -0.12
